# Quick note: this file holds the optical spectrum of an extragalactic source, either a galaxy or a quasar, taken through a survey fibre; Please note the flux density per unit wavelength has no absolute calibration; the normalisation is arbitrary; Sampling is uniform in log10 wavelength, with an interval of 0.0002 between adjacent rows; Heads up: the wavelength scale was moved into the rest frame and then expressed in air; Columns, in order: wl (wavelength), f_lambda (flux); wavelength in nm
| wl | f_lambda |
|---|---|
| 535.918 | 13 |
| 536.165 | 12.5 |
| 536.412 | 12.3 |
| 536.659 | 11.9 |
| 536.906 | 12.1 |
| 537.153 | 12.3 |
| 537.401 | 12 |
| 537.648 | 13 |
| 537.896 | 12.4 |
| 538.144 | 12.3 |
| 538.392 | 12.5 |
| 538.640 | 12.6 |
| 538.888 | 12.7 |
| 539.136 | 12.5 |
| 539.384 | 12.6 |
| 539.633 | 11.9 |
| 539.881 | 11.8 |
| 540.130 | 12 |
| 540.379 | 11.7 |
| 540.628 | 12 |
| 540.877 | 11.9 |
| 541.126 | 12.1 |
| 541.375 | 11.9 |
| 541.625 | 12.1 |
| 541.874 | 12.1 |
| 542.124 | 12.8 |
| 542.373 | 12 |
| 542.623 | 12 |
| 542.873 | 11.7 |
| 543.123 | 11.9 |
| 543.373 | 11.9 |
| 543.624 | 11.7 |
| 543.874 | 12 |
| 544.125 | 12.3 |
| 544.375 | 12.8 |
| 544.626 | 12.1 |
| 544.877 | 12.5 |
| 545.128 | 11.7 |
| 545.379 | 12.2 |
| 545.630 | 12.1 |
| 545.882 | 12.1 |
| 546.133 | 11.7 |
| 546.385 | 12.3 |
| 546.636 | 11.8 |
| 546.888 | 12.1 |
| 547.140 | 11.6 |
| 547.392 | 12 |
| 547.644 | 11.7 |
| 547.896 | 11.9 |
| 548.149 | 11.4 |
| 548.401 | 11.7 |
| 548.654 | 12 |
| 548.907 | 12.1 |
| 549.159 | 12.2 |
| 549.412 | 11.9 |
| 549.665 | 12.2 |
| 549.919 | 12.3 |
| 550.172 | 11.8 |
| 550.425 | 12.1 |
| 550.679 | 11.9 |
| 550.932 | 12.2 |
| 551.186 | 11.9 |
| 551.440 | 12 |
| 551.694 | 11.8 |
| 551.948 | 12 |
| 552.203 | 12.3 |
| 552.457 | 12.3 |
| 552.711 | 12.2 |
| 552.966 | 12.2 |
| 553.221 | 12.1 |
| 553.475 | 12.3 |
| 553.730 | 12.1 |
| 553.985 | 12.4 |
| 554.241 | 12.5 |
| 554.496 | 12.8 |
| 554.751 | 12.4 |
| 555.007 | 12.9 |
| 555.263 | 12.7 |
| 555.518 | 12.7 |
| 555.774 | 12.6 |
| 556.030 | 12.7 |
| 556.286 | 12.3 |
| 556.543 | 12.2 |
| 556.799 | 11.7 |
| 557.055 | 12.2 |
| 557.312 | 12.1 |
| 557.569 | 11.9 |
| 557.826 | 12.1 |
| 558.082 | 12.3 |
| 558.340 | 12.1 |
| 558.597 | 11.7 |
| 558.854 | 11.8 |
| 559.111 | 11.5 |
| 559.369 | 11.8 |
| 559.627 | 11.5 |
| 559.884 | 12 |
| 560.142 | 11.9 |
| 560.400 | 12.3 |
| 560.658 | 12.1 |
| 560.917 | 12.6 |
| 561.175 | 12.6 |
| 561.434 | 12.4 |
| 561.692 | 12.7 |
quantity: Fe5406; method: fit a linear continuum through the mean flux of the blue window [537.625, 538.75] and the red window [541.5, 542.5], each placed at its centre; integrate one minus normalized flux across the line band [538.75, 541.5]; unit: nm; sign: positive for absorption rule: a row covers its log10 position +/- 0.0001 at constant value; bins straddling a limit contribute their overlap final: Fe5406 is 0.062 nm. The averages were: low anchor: 12.5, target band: 12.1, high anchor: 12.3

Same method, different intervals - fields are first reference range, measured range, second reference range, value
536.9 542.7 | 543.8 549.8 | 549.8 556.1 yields 0.12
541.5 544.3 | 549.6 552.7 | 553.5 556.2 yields 0.08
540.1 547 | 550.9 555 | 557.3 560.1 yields -0.10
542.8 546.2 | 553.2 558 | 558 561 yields -0.15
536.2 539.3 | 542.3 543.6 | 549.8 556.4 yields 0.05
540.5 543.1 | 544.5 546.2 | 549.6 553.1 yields 0.00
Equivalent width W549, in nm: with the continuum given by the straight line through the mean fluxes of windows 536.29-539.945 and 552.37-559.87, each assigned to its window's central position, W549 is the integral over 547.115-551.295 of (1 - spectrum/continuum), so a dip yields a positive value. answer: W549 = 0.107 nm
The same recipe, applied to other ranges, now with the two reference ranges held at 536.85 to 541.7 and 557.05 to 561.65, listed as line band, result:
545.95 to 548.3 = 0.062 nm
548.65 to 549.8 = 0.005 nm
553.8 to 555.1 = -0.051 nm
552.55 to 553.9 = -0.009 nm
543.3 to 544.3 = 0.013 nm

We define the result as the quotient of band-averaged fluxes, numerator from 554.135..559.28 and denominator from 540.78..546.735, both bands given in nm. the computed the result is 1.02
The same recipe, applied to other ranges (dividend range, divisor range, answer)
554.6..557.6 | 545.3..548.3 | 1.04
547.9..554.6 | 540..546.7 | 1.00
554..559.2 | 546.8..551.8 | 1.03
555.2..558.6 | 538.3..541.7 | 1.01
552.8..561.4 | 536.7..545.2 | 1.00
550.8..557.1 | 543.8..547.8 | 1.02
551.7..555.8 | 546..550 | 1.04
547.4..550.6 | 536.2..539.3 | 0.96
